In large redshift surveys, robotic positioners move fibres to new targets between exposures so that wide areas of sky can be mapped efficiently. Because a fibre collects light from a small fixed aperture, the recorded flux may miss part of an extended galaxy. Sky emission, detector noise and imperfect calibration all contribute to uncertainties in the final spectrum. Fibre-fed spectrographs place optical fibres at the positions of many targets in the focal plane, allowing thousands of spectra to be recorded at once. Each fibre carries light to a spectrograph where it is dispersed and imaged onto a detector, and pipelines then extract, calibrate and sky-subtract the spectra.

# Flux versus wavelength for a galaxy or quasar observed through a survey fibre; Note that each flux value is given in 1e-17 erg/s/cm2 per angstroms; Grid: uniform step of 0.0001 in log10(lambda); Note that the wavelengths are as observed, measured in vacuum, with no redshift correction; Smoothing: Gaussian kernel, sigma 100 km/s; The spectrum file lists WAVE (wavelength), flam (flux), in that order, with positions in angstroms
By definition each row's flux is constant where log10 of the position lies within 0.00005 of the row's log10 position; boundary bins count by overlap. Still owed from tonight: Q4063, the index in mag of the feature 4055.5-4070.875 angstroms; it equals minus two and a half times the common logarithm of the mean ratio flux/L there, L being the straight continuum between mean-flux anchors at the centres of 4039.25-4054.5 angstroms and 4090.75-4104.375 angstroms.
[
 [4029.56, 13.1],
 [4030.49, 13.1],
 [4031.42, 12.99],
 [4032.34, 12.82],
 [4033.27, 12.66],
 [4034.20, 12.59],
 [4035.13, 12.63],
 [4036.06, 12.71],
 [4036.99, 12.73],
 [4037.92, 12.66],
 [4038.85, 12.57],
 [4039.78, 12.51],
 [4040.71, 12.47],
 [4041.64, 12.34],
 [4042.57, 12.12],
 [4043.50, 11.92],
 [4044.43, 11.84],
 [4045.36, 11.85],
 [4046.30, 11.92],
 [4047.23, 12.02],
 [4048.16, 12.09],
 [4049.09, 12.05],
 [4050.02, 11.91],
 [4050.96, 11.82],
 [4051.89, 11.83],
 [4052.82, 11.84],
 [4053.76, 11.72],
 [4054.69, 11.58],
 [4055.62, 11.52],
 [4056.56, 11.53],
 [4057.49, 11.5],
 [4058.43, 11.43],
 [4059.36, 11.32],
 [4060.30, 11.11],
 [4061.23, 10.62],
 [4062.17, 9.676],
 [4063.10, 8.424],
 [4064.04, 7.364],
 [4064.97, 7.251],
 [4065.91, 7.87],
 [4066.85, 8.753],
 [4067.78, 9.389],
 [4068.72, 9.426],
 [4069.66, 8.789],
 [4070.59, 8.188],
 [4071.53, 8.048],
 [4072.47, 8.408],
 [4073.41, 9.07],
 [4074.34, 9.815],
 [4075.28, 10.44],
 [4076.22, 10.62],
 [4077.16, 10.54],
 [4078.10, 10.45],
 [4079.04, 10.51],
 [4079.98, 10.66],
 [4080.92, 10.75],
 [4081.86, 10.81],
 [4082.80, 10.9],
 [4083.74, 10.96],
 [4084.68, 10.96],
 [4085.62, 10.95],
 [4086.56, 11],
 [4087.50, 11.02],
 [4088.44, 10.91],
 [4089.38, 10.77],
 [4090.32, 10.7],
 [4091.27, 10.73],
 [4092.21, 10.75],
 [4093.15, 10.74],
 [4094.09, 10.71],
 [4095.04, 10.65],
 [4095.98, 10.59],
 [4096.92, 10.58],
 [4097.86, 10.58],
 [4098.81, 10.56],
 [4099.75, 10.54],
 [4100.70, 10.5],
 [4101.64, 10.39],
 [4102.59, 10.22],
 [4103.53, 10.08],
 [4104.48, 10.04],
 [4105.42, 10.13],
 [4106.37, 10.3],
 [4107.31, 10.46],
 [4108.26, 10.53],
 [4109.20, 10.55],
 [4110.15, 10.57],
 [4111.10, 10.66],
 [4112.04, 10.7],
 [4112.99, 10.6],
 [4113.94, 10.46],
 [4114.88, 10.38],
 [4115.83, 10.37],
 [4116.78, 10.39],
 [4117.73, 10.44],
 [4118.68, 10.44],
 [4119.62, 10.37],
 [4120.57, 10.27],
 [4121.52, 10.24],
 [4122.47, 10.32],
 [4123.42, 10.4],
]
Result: 0.20 mag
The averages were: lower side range 12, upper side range 10.5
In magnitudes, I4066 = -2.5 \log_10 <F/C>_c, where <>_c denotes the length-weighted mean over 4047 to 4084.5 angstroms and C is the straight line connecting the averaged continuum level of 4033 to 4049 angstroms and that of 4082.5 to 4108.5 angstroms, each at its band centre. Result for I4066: 0.12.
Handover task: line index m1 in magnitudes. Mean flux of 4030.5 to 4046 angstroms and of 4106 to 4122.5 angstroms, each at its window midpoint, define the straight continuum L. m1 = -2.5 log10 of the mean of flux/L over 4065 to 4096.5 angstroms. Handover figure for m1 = 0.12 mag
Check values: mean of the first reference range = 12.5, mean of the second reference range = 10.5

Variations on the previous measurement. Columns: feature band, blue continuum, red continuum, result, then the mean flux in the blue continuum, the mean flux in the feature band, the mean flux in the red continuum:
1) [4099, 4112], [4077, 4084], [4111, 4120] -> 0.01 mag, 10.7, 10.4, 10.5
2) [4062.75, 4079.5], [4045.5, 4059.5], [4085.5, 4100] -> 0.23 mag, 11.7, 9.08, 10.7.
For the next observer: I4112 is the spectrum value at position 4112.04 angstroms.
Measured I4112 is 10.7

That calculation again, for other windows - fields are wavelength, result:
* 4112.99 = 10.6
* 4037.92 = 12.66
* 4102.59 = 10.22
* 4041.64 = 12.34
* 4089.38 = 10.77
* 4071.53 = 8.048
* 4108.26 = 10.53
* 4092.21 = 10.75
